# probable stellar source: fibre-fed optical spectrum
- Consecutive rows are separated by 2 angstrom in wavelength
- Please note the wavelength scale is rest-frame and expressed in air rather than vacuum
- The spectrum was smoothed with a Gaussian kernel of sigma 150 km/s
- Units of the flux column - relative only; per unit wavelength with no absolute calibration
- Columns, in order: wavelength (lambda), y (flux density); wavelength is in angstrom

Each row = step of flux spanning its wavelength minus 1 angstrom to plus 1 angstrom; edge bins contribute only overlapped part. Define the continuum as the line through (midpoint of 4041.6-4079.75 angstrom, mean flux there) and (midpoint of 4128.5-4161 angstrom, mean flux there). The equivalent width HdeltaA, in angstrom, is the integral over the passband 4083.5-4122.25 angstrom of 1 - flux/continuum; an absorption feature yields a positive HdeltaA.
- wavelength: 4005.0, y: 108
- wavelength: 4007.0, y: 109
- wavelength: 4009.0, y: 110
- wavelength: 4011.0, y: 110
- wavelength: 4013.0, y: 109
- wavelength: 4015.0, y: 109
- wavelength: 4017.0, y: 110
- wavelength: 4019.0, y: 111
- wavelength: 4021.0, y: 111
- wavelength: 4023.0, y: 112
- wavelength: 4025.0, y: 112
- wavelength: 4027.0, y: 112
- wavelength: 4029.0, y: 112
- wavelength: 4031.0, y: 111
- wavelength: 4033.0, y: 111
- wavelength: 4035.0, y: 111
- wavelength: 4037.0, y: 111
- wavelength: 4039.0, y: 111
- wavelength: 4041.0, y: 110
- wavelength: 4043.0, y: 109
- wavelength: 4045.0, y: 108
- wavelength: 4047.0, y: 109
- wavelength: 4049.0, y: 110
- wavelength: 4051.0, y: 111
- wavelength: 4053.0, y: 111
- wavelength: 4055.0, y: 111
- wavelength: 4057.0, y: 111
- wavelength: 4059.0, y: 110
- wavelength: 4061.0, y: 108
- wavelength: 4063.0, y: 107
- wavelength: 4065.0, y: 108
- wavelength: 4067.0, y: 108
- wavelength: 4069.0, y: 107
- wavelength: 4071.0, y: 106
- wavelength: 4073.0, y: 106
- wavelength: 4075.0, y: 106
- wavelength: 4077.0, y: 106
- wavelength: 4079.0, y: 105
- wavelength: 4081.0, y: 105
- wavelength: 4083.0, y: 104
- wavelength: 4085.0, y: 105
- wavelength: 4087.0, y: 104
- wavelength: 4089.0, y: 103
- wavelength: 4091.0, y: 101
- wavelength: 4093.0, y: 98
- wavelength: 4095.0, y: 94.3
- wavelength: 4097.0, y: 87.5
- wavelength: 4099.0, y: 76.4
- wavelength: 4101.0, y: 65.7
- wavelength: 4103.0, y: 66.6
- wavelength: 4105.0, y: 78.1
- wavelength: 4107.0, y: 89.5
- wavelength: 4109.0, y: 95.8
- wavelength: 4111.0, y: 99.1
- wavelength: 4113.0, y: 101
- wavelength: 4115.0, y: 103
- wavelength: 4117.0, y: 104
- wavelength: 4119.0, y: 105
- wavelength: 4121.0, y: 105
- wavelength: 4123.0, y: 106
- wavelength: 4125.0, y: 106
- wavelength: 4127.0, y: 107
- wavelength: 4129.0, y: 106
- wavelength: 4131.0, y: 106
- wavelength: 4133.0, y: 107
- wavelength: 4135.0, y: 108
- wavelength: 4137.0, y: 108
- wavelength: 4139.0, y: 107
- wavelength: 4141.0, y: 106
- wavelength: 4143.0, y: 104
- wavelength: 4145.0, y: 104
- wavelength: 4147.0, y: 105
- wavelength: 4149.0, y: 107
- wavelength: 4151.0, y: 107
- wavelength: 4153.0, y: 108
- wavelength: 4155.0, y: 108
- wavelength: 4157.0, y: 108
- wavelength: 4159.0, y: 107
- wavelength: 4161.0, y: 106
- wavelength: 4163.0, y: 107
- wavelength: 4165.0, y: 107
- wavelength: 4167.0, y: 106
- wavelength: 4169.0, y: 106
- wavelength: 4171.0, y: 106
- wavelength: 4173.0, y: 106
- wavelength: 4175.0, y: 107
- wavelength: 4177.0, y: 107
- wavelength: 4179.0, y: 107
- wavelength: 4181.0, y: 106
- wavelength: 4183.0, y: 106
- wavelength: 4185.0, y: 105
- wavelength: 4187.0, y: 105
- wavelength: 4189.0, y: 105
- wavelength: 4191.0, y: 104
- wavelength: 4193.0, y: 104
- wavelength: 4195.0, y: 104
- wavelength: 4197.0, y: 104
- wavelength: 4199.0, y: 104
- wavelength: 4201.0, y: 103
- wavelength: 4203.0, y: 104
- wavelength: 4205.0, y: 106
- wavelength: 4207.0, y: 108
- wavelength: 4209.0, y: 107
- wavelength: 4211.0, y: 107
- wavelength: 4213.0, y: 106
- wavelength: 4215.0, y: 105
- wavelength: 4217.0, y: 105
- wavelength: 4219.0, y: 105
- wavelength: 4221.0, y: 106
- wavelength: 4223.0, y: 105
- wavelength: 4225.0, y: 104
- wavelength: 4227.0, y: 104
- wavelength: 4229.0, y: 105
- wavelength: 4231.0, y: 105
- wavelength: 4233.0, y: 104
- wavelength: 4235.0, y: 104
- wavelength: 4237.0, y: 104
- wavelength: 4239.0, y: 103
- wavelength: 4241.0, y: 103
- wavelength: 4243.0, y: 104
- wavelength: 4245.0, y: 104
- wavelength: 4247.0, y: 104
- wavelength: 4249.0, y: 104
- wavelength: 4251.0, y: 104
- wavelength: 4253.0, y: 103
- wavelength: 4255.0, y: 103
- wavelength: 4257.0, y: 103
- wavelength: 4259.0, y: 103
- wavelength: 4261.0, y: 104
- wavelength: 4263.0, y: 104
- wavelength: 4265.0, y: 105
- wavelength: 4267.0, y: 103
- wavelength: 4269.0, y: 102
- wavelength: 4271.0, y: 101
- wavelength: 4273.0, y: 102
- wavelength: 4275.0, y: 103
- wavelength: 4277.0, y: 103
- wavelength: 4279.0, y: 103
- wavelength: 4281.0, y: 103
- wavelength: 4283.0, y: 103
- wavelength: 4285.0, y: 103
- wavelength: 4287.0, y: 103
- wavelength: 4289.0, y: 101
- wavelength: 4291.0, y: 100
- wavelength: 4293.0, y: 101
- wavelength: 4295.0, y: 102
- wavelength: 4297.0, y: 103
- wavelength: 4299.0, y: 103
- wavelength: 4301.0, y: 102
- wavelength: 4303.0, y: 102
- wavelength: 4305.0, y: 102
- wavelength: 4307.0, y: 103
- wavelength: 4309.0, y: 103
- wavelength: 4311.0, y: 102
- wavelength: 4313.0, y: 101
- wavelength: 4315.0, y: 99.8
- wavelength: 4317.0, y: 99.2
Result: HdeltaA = 4.9 angstrom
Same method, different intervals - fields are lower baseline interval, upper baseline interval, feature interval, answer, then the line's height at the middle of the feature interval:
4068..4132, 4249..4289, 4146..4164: -1.2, 100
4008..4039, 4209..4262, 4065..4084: 0.6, 109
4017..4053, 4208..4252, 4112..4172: 0.7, 107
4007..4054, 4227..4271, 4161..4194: 0.0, 106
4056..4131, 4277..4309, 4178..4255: -2.4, 101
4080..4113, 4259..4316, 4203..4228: -1.8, 98.6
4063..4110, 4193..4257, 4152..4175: -1.3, 101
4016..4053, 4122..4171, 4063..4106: 4.5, 109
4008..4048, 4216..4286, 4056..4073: 0.2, 109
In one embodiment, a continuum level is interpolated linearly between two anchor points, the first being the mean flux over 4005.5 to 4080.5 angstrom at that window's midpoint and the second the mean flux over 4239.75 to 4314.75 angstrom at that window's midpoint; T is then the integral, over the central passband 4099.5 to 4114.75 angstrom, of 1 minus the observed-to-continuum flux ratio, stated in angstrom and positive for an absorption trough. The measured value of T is 3.1 angstrom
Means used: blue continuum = 109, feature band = 85.7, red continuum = 103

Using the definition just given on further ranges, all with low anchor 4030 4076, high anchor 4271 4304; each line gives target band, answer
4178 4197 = 0.03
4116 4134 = 0.21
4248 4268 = -0.09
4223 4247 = -0.05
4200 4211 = -0.11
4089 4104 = 3.12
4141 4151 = 0.11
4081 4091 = 0.41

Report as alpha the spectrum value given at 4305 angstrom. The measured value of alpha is 102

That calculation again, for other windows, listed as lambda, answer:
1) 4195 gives 104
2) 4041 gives 110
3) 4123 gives 106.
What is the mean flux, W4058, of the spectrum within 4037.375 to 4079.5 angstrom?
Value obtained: 109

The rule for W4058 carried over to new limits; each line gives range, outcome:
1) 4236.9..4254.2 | 104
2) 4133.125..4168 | 107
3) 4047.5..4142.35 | 102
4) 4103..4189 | 104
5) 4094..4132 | 94.8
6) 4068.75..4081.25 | 106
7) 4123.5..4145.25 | 106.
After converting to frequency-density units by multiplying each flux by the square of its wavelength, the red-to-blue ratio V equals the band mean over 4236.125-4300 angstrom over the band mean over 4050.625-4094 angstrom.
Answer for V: 1.06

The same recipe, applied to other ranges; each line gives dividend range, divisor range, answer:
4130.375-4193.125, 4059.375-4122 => 1.11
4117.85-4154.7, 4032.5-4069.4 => 1.01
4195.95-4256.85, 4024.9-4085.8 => 1.04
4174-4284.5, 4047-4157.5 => 1.08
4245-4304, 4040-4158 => 1.09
